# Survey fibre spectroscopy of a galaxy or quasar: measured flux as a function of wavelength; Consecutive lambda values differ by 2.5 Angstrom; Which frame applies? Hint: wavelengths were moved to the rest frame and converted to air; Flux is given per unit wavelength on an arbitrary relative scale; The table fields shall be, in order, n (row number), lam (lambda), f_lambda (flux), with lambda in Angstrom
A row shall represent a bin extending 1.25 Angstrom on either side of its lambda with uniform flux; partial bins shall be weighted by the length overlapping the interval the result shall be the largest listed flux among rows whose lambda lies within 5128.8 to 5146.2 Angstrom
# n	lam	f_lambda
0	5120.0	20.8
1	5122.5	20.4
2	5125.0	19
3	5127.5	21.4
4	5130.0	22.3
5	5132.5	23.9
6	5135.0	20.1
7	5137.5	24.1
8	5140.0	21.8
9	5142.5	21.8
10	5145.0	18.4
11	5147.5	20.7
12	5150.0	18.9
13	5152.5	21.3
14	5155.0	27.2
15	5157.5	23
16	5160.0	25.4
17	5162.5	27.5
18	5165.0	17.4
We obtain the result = 24.1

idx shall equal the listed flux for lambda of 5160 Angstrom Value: 25.4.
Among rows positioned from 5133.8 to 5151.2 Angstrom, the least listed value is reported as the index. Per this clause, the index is 18.4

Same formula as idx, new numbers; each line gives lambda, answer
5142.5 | 21.8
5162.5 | 27.5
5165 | 17.4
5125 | 19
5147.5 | 20.7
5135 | 20.1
